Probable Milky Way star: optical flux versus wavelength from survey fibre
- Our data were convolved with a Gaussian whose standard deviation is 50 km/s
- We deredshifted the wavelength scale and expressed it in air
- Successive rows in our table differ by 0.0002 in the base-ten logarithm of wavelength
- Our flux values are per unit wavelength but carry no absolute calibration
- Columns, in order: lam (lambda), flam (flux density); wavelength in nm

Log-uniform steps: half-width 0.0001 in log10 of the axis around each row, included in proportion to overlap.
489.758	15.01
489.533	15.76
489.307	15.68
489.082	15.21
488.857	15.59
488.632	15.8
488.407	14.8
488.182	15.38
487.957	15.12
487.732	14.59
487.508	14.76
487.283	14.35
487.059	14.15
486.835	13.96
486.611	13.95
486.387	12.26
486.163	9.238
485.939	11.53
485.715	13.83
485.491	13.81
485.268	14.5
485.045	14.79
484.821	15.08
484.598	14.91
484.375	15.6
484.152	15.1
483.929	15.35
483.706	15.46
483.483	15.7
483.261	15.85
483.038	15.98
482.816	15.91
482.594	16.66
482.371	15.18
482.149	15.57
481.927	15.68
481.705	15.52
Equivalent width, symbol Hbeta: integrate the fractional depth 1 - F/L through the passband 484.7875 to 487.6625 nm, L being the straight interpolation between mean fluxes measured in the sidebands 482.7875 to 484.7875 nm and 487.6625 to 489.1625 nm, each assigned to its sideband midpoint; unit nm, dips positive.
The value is 0.34 nm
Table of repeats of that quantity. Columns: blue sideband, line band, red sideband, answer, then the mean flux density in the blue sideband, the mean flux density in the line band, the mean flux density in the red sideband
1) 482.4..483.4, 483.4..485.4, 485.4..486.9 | -0.10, 16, 15.1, 12.6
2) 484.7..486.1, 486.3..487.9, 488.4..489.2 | 0.06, 13.8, 14.1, 15.4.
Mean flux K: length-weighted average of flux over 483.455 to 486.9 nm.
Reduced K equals 14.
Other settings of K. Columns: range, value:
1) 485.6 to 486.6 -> 11.9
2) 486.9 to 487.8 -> 14.4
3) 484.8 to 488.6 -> 13.9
